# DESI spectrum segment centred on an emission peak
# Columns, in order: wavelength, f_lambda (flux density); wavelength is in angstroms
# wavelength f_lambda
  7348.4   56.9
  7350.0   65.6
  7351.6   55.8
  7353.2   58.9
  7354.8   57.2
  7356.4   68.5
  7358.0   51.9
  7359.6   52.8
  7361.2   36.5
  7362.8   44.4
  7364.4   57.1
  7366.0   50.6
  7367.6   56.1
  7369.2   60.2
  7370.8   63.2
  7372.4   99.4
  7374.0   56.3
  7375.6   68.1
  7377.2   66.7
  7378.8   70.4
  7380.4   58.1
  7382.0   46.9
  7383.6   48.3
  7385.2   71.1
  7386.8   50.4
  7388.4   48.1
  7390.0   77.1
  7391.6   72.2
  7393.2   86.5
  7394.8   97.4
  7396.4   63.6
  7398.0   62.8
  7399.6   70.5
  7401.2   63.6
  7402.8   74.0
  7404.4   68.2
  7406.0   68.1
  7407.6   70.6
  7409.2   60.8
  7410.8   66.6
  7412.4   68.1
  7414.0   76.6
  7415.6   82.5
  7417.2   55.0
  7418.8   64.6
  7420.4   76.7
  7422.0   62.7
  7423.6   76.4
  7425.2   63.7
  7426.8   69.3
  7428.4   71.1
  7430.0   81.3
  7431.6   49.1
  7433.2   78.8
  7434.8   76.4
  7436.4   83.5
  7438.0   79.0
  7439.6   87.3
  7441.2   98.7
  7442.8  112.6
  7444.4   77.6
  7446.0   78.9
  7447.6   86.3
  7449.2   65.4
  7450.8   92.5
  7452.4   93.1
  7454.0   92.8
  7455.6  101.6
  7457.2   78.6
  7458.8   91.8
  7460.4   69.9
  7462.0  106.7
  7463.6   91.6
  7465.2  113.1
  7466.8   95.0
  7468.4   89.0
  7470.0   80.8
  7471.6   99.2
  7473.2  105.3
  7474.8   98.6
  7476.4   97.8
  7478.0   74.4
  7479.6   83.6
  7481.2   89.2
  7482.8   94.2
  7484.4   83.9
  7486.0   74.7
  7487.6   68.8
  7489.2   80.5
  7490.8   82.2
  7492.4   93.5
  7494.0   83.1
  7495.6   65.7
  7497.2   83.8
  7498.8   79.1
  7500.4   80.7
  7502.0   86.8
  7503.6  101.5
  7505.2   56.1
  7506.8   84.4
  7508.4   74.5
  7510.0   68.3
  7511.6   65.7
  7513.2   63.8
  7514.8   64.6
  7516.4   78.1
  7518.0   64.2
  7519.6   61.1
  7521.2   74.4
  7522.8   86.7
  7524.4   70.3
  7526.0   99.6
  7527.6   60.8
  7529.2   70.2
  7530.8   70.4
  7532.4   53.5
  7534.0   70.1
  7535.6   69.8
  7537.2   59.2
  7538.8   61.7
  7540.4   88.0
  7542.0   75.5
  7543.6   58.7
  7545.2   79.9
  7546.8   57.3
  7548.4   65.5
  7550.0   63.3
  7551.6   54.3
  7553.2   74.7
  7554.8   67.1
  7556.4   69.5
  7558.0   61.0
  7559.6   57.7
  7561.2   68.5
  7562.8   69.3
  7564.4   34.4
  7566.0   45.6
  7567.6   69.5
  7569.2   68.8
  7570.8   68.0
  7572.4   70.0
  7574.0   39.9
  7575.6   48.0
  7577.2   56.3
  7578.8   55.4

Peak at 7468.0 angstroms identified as Mg II 2798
